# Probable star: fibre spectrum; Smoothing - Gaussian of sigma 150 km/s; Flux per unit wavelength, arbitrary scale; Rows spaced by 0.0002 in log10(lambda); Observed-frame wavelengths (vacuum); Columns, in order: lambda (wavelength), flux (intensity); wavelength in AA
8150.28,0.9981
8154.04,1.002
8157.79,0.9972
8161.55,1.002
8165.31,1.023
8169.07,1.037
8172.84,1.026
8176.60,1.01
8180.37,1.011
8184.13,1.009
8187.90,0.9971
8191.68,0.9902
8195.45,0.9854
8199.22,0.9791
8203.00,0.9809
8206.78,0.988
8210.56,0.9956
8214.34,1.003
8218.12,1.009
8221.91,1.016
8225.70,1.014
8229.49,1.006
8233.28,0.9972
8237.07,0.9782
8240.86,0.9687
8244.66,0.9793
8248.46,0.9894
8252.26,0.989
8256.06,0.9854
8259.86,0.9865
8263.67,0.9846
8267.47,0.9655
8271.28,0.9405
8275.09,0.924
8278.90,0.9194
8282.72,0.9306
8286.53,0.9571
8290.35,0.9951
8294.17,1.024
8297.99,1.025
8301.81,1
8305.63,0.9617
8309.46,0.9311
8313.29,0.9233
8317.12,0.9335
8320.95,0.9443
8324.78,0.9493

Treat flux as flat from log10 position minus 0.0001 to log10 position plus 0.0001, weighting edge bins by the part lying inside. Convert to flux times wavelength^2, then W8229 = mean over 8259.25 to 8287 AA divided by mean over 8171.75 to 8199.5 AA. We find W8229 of 1.0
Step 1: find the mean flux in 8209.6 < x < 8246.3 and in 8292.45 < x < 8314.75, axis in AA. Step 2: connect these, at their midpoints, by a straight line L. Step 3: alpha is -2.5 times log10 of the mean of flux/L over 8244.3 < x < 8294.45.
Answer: 0.022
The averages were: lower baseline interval 0.997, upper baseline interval 0.978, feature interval 0.967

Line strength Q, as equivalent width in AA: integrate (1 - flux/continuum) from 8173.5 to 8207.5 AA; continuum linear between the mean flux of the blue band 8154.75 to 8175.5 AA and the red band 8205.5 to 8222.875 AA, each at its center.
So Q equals 0.4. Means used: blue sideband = 1.02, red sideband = 1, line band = 0.996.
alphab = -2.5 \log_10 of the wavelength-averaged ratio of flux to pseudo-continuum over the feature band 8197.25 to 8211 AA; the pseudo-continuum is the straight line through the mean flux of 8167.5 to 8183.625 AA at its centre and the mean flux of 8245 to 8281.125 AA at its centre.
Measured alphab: 0.019 mag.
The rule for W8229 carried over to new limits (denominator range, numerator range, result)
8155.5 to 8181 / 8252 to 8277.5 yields 0.97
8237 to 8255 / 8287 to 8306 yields 1.03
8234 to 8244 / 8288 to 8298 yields 1.05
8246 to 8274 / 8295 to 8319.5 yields 1.00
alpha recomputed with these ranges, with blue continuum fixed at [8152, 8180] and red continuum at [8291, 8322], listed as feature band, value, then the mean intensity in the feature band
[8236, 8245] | 0.017 mag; 0.974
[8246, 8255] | -0.001 mag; 0.988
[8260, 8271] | 0.012 mag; 0.972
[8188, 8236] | 0.003 mag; 0.997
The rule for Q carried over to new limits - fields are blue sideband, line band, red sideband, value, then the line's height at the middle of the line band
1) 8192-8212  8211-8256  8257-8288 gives -1.1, 0.971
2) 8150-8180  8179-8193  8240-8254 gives 0.0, 1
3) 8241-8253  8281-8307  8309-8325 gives -1.0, 0.951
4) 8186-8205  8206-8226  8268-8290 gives -0.6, 0.975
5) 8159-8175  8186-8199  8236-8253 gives 0.2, 1.01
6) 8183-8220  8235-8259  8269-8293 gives -0.4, 0.967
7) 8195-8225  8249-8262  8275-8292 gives -0.3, 0.965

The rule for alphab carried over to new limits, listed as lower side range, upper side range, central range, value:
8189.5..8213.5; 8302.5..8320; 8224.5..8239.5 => -0.025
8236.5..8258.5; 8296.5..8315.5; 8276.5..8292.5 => 0.024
